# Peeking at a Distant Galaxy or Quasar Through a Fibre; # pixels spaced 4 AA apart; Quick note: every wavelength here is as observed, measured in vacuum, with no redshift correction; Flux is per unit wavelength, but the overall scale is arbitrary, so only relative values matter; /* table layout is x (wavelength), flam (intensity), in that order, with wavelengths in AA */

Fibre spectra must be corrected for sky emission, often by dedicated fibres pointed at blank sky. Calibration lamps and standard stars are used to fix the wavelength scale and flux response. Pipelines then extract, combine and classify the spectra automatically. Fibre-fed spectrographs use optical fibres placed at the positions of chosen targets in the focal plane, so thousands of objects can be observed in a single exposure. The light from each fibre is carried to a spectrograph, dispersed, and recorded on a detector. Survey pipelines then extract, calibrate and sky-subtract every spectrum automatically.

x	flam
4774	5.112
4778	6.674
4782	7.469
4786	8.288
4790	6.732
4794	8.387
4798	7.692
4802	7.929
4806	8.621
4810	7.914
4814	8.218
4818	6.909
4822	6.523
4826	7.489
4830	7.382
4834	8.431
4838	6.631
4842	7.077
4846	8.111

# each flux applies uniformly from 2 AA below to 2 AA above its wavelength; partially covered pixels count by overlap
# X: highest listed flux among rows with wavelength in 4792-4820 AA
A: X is 8.621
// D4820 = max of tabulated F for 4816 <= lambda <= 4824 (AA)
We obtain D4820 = 6.909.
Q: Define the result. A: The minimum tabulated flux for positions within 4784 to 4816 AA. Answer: 6.732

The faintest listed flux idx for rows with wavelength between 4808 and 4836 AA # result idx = 6.523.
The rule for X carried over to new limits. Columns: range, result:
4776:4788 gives 8.288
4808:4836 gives 8.431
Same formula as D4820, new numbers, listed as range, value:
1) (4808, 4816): 8.218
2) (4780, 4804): 8.387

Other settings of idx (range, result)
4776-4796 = 6.674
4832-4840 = 6.631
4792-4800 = 7.692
